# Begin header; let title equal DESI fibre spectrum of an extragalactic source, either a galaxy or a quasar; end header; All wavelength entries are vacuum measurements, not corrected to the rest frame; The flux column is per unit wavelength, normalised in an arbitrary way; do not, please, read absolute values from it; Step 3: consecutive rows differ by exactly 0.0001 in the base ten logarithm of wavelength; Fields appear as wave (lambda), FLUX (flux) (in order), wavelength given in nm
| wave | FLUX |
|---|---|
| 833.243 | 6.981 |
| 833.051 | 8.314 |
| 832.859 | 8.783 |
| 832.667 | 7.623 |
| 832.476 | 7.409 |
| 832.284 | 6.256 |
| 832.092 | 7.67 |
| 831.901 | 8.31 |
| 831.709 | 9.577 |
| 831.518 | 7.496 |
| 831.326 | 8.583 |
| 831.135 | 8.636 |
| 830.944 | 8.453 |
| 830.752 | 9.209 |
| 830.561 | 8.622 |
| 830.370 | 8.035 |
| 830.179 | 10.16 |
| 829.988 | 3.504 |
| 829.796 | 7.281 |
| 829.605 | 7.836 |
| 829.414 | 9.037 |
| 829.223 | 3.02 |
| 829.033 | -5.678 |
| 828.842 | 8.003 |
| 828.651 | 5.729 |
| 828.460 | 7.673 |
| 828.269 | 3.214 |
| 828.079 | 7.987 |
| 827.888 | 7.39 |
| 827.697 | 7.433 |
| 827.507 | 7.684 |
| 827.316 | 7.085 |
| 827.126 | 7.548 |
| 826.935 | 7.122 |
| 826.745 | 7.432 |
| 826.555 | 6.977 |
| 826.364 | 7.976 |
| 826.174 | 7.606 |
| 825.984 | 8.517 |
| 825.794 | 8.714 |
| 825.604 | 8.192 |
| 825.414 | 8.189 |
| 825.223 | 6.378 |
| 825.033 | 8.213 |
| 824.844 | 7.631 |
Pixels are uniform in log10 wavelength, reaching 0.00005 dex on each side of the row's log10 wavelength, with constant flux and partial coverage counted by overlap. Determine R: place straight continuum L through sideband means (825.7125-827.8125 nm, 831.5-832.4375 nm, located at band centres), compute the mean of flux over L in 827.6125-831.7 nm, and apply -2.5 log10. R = 0.14 mag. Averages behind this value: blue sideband 7.64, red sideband 7.86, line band 6.8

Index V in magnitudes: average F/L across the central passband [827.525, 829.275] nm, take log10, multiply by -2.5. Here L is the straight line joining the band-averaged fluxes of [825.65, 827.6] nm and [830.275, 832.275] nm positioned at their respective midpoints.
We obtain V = 0.467 mag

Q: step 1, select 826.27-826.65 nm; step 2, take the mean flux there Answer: 7.46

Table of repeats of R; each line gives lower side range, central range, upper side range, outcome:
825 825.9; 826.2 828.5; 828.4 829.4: -0.236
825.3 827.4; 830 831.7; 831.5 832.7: -0.089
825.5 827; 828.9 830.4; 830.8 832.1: 0.474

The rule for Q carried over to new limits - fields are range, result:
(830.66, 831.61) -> 8.47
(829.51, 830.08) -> 6.21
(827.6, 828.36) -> 6.53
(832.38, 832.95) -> 7.94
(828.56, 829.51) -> 4.02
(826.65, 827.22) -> 7.37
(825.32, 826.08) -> 8.41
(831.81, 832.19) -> 7.98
